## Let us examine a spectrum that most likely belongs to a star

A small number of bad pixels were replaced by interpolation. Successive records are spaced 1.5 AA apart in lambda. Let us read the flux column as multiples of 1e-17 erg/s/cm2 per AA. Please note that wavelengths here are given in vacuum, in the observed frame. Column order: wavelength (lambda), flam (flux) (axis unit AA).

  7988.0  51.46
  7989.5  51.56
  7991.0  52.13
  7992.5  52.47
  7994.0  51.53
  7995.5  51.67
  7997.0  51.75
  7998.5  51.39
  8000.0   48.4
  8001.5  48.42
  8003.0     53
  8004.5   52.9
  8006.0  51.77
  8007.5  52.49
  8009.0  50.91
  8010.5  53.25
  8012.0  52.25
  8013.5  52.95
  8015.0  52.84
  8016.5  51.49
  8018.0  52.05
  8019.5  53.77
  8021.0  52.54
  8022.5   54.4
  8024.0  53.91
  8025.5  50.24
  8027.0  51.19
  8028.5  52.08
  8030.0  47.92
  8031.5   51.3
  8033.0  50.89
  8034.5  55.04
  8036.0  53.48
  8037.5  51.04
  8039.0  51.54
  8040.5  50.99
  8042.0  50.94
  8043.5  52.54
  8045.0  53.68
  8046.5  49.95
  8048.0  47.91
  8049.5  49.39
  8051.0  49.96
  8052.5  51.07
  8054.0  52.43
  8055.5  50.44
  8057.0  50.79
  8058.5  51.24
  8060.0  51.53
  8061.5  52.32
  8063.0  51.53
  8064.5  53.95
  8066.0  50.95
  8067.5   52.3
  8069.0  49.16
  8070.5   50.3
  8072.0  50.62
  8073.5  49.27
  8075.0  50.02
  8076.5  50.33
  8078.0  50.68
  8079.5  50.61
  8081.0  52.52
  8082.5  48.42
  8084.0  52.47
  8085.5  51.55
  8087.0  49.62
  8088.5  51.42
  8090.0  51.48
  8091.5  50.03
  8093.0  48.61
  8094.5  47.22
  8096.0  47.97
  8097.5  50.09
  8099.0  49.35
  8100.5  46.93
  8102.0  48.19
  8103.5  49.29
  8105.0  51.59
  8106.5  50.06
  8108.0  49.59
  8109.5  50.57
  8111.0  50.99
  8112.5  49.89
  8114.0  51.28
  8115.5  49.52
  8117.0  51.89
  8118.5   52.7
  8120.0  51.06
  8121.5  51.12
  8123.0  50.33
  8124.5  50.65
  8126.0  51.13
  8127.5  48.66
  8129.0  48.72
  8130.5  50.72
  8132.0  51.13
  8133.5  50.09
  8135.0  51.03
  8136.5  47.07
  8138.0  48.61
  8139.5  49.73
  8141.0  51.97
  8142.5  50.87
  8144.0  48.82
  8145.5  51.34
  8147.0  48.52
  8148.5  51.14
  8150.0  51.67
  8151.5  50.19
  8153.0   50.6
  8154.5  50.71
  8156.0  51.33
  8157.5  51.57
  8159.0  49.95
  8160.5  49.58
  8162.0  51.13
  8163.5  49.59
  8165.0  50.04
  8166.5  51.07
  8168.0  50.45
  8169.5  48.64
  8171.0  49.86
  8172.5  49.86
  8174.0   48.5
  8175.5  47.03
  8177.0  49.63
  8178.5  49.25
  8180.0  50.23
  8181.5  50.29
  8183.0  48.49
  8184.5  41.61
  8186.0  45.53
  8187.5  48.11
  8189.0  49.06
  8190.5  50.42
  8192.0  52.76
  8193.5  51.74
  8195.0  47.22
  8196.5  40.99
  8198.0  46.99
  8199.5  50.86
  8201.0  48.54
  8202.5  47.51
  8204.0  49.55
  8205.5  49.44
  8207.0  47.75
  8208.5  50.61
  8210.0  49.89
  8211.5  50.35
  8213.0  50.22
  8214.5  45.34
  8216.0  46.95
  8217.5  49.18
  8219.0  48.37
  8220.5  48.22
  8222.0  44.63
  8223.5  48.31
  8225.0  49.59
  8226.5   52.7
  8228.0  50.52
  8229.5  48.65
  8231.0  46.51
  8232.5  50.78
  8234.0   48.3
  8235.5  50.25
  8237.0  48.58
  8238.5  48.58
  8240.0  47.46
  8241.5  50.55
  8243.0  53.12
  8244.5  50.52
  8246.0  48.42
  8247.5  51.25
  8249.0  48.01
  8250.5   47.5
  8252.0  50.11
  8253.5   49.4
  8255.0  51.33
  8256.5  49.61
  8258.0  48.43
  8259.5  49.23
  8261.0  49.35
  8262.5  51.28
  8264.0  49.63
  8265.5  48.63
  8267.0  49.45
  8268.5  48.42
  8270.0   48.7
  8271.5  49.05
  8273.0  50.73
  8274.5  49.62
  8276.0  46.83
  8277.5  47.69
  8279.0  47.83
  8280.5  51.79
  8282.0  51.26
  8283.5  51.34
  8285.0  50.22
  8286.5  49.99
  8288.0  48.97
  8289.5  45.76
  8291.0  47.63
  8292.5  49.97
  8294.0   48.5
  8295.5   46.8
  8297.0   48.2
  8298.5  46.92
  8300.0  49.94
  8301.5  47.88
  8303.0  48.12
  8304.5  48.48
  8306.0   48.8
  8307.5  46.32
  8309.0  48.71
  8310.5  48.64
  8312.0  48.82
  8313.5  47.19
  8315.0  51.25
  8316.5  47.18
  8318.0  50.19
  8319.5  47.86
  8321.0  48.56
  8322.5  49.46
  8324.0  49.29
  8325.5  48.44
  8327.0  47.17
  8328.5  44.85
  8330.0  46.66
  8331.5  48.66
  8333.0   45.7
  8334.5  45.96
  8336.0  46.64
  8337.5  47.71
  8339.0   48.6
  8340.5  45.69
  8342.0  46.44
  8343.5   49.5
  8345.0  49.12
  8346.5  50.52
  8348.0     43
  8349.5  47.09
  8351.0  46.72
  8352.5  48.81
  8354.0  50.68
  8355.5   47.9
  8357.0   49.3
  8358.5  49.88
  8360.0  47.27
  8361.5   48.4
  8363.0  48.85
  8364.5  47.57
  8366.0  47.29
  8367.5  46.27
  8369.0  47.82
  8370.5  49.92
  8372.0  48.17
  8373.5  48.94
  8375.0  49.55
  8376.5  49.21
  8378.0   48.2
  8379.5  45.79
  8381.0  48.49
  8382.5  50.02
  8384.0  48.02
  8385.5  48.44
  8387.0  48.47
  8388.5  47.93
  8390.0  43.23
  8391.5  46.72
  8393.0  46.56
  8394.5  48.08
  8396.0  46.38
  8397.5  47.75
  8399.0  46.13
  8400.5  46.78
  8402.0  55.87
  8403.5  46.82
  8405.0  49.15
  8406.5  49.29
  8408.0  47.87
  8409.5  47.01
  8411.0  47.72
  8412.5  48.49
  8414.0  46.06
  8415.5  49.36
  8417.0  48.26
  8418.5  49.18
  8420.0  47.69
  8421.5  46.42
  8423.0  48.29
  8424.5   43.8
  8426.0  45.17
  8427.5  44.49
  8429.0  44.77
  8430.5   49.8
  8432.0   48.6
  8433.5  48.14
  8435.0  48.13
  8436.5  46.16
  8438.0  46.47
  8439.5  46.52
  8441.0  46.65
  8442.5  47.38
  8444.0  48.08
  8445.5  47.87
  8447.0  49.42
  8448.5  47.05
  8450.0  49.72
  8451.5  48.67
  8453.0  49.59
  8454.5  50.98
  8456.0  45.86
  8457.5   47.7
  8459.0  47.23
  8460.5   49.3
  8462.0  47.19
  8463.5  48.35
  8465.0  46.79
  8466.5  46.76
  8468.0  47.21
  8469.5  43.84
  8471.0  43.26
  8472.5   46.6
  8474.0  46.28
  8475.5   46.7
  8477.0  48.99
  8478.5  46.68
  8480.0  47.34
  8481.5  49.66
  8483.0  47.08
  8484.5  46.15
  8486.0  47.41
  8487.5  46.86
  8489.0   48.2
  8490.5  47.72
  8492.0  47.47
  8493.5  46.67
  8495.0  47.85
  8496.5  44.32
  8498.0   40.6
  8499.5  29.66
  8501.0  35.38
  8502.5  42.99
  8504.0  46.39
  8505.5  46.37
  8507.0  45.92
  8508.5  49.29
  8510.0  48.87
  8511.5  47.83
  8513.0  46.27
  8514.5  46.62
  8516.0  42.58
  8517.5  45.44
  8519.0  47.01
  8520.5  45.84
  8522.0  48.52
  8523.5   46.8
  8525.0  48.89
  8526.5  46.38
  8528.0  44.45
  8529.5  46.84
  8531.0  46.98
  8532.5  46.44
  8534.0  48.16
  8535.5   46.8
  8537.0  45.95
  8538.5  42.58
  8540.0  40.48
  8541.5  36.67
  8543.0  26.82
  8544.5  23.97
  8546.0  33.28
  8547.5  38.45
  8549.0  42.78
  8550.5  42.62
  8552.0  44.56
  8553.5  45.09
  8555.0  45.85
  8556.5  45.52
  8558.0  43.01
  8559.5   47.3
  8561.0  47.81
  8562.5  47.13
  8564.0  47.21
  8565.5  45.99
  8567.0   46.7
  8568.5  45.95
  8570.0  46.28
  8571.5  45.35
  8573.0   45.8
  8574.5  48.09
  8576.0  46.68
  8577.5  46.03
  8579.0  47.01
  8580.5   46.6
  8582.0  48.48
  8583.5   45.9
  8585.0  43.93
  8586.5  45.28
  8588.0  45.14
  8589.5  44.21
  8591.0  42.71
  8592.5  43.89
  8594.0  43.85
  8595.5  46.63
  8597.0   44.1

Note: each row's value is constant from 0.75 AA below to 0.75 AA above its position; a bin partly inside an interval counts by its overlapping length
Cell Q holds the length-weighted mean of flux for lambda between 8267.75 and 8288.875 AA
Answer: 49.4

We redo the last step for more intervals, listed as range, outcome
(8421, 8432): 46.3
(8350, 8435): 47.9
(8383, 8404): 47.7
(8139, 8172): 50.4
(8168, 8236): 48.7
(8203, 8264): 49.2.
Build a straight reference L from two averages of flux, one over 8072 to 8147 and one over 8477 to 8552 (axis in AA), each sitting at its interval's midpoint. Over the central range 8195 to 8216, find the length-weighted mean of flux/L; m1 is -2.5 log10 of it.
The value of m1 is 0.01 mag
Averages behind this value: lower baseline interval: 50.1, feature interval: 48.2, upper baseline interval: 44.2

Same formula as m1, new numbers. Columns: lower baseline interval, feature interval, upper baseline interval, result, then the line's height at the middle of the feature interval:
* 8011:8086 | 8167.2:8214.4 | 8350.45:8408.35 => 0.03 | 50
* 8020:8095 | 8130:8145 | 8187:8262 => 0.00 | 50.1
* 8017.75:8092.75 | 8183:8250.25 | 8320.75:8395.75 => 0.02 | 49.4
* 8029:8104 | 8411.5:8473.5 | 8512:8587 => -0.03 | 45.9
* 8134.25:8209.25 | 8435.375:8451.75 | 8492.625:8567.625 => -0.06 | 45.2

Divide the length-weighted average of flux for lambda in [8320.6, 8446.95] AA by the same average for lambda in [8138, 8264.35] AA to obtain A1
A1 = 0.97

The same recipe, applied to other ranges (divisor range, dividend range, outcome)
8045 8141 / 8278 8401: 0.95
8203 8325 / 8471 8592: 0.92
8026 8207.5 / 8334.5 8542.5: 0.94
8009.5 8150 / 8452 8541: 0.91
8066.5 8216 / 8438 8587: 0.92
